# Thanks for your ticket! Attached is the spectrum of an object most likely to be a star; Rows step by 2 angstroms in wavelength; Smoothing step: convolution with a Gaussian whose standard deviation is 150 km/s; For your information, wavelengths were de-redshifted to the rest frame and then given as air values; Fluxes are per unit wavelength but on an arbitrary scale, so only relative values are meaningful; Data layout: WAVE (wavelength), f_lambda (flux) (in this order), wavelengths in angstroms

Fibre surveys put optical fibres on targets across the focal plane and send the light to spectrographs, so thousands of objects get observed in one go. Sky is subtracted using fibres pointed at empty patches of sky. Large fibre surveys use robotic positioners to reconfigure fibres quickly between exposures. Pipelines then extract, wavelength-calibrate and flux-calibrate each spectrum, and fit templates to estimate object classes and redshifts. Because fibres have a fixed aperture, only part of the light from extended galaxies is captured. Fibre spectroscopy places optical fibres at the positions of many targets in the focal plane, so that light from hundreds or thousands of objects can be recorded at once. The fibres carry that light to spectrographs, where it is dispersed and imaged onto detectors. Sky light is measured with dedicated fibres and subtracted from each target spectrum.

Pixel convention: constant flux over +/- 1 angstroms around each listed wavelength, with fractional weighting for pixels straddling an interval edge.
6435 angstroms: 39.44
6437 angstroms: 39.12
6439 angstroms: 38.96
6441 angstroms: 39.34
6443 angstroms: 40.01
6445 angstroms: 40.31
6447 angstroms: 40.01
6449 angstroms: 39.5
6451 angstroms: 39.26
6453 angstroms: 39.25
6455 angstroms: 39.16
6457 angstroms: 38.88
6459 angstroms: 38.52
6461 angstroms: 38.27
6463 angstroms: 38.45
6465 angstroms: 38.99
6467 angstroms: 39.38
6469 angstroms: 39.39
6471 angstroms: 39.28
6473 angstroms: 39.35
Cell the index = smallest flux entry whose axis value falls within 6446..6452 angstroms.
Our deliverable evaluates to 39.26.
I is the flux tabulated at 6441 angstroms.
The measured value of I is 39.34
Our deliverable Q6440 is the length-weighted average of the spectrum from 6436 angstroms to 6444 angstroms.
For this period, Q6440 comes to 39.4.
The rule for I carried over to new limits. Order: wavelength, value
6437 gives 39.12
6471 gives 39.28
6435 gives 39.44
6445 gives 40.31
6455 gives 39.16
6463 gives 38.45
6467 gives 39.38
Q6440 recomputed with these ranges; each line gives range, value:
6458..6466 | 38.6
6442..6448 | 40.1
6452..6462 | 38.8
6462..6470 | 39.1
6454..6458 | 39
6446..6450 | 39.8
